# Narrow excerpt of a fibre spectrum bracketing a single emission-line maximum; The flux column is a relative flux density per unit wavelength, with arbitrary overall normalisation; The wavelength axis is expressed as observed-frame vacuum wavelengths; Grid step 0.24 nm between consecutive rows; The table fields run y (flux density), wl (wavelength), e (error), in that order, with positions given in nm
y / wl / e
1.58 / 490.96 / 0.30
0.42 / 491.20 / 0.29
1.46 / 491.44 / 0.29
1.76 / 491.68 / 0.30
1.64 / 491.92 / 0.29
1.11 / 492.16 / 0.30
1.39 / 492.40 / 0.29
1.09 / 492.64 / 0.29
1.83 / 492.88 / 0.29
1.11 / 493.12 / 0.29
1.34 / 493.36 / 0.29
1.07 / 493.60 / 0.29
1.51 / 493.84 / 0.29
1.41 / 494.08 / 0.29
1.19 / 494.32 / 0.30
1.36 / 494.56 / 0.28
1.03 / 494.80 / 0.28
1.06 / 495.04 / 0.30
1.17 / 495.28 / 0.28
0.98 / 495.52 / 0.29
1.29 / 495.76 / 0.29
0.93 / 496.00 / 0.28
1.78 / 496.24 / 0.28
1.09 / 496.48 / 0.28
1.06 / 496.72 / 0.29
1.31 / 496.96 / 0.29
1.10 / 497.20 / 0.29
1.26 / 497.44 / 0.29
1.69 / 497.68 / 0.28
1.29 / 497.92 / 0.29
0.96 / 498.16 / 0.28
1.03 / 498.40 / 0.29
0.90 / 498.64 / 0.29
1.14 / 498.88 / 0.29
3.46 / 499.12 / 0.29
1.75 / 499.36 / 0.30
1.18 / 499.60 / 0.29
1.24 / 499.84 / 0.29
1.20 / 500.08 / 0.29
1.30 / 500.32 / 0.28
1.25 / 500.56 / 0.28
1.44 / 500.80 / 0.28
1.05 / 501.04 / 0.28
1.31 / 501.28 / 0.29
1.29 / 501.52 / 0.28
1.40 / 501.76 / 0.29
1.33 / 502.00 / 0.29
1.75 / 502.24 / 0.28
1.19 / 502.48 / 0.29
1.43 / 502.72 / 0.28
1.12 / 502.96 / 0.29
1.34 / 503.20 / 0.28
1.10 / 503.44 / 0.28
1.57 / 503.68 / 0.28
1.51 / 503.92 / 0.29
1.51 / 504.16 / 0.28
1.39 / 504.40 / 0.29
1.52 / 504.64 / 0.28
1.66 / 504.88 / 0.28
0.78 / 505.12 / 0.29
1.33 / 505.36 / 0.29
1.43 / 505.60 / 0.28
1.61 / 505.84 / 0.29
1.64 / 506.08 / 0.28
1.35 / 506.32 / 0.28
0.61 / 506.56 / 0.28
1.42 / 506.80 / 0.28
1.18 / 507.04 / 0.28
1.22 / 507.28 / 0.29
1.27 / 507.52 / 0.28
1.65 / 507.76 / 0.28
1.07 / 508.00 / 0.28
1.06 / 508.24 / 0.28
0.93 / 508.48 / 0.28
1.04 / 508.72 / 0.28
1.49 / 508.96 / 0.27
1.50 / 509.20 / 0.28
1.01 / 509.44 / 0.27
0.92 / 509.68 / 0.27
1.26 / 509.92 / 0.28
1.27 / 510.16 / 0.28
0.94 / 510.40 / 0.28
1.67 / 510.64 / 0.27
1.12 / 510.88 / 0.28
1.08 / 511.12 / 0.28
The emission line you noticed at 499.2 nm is Hgamma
